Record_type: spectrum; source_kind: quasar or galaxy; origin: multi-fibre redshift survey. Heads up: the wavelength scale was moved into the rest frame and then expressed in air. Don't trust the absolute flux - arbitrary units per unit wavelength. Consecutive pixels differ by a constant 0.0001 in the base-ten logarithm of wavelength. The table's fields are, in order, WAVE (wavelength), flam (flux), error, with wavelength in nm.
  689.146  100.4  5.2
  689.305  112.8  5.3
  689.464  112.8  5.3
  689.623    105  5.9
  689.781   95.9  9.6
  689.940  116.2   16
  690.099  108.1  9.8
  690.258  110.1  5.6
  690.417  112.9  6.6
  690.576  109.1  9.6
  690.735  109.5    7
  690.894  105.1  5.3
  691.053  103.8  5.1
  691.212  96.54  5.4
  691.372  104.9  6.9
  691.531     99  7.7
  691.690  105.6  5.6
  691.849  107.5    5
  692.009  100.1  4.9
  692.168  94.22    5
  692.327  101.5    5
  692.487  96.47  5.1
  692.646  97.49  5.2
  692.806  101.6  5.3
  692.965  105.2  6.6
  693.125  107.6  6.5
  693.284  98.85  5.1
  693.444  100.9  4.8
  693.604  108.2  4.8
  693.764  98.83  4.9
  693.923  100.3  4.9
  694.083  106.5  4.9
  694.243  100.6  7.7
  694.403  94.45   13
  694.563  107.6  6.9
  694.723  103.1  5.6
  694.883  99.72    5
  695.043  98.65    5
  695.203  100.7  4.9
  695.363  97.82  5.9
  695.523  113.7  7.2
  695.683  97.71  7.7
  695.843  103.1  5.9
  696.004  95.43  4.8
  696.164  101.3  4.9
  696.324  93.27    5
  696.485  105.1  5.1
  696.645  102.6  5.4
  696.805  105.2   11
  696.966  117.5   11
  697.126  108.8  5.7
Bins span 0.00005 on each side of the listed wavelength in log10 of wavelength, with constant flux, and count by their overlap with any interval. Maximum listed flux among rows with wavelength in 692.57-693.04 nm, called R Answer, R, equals 105.2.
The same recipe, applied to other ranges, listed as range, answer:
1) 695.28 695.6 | 113.7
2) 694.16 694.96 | 107.6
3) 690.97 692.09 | 107.5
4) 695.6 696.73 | 105.1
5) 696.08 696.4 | 101.3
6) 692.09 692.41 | 101.5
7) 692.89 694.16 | 108.2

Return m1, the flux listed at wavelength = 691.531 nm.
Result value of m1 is 99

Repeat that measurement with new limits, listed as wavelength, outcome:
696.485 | 105.1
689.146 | 100.4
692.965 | 105.2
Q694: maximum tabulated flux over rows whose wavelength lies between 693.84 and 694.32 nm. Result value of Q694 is 106.5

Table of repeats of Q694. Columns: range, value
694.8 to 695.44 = 100.7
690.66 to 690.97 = 109.5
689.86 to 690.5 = 116.2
